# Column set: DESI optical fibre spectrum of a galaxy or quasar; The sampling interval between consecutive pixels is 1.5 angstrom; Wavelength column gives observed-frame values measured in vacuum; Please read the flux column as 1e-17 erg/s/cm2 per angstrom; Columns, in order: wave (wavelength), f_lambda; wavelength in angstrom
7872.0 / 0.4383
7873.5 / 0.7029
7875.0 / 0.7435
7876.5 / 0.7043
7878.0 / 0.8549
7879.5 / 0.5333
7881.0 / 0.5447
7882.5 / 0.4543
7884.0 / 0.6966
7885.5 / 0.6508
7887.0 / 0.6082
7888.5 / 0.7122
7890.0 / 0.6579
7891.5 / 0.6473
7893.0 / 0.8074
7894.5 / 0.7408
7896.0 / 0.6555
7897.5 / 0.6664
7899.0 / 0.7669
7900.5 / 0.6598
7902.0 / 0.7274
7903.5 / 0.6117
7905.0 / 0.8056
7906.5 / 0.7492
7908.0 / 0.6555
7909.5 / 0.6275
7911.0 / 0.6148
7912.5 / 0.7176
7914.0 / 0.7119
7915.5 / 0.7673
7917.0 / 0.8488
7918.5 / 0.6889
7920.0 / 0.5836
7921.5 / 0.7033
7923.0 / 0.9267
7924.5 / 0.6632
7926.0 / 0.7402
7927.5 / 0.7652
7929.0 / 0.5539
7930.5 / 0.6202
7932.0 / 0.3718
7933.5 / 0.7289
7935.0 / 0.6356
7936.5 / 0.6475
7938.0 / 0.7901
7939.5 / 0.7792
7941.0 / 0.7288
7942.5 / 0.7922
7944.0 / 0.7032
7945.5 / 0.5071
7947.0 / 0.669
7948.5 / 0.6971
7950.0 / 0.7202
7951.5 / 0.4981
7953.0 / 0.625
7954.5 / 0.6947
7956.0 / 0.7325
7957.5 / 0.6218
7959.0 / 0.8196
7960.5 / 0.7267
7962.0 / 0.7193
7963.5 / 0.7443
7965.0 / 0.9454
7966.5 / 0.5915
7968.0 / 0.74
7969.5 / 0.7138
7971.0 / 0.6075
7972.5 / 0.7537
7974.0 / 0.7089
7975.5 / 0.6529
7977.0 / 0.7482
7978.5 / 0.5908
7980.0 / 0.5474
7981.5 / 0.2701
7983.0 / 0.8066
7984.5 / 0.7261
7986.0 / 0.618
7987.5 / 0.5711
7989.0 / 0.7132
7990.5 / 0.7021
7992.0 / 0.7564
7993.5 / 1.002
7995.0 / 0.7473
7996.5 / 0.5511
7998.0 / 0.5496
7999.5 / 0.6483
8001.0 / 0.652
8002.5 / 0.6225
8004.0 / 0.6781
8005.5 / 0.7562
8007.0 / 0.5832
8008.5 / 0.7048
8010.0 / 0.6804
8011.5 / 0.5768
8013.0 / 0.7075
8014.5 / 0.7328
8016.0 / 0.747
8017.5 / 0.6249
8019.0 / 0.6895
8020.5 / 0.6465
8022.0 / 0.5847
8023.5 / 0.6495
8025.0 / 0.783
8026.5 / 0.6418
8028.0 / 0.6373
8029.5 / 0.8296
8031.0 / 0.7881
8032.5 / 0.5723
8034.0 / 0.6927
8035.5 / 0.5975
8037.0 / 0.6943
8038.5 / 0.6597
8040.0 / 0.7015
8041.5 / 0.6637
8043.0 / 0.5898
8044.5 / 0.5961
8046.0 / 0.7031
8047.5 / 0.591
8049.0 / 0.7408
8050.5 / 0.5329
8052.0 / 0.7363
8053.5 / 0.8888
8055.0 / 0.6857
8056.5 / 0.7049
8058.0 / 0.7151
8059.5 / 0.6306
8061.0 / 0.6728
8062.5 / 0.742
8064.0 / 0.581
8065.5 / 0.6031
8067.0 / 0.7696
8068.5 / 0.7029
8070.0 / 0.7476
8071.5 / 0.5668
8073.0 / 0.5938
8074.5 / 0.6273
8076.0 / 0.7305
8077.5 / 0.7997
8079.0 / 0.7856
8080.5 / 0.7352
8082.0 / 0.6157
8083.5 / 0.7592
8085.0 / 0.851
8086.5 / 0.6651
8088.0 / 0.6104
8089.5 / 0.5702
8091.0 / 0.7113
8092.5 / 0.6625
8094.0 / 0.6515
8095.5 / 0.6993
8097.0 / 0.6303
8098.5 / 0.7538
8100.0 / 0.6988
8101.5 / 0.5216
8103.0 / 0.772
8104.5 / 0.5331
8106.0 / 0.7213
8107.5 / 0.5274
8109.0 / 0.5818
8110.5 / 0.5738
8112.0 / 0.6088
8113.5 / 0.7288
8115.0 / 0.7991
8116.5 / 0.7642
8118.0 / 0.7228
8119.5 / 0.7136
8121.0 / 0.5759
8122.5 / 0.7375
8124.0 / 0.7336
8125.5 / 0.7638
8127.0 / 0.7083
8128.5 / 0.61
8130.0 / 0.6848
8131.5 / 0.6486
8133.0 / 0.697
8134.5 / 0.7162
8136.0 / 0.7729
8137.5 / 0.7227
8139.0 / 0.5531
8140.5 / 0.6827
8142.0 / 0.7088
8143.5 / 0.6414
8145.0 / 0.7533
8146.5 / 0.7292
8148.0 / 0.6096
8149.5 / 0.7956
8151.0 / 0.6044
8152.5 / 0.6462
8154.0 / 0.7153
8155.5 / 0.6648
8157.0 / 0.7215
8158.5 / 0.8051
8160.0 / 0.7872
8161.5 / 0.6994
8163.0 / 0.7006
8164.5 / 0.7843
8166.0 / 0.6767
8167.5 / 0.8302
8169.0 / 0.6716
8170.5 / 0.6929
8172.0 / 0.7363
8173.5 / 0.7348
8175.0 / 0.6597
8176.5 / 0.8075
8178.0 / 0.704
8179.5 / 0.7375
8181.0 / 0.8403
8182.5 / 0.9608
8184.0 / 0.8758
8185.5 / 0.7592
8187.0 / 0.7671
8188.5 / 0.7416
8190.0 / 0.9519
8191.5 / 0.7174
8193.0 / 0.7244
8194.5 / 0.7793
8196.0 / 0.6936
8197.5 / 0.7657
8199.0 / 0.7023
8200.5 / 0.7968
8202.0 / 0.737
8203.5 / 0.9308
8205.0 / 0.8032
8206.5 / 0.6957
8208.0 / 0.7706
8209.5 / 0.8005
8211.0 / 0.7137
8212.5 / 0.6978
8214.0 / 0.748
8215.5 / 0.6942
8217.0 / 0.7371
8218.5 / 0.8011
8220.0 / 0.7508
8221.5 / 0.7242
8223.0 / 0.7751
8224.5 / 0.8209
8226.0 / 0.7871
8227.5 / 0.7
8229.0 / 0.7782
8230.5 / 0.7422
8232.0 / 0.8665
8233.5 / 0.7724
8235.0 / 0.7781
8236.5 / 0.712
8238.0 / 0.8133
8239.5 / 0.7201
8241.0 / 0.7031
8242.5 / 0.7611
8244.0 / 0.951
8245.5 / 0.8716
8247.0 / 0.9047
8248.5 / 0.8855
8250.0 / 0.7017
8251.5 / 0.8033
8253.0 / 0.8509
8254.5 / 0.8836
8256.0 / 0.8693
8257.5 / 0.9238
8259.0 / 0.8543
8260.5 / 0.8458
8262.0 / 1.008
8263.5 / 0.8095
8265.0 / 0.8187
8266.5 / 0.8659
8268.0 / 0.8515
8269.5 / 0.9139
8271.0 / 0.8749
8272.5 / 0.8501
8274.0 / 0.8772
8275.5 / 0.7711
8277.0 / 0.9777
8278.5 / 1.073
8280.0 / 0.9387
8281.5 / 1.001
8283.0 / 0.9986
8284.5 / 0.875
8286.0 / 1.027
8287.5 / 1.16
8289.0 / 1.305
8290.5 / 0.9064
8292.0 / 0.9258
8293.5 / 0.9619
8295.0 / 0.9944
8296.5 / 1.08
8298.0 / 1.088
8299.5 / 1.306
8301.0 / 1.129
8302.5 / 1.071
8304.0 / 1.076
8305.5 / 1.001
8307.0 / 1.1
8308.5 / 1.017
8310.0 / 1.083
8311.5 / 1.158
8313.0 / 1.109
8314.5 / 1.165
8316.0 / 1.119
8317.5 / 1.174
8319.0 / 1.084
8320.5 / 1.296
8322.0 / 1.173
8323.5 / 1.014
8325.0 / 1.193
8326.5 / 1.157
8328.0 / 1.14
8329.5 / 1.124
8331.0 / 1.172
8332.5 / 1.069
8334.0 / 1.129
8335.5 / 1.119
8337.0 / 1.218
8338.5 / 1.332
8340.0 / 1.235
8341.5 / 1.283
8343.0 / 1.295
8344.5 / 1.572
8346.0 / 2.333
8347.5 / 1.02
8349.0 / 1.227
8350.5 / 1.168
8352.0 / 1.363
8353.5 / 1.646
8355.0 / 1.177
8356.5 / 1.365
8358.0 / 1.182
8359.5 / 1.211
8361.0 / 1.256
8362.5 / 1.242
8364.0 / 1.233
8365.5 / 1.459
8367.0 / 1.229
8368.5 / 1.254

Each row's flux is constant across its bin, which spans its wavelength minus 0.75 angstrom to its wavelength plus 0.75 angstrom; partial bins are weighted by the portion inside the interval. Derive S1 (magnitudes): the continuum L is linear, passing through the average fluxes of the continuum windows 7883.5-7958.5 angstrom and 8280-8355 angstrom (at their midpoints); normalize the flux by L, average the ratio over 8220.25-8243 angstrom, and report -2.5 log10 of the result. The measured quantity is 0.36 mag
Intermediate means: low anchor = 0.686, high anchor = 1.17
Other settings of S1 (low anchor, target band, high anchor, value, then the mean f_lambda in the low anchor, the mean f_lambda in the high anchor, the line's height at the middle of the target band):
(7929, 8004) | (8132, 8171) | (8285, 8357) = 0.31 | 0.675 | 1.18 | 0.94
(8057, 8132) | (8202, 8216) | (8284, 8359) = 0.22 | 0.678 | 1.18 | 0.931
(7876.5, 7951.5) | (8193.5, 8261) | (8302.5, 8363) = 0.35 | 0.682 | 1.22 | 1.08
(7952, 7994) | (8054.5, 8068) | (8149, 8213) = 0.06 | 0.692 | 0.754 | 0.718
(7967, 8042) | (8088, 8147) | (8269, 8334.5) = 0.21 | 0.672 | 1.06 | 0.82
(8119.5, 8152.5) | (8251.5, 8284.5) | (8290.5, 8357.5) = 0.16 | 0.688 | 1.19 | 1.04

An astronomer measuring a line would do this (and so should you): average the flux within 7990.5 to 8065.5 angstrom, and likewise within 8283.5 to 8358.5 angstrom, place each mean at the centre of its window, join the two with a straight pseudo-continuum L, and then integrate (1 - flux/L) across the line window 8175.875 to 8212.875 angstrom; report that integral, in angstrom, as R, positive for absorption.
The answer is 7.0 angstrom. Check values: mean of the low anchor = 0.678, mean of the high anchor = 1.18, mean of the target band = 0.78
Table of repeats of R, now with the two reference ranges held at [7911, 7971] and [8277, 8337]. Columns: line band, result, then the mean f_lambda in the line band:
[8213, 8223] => 2.5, 0.744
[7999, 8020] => 2.7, 0.672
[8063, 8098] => 6.8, 0.682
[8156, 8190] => 6.6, 0.762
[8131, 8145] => 3.4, 0.687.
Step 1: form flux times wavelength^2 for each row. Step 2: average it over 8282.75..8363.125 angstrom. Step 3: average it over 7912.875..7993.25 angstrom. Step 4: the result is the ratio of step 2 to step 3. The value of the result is 1.88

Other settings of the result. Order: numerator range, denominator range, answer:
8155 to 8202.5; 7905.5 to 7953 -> 1.18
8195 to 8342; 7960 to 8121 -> 1.46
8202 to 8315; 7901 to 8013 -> 1.41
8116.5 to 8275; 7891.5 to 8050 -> 1.19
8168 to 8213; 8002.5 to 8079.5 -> 1.17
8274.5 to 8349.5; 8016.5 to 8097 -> 1.78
